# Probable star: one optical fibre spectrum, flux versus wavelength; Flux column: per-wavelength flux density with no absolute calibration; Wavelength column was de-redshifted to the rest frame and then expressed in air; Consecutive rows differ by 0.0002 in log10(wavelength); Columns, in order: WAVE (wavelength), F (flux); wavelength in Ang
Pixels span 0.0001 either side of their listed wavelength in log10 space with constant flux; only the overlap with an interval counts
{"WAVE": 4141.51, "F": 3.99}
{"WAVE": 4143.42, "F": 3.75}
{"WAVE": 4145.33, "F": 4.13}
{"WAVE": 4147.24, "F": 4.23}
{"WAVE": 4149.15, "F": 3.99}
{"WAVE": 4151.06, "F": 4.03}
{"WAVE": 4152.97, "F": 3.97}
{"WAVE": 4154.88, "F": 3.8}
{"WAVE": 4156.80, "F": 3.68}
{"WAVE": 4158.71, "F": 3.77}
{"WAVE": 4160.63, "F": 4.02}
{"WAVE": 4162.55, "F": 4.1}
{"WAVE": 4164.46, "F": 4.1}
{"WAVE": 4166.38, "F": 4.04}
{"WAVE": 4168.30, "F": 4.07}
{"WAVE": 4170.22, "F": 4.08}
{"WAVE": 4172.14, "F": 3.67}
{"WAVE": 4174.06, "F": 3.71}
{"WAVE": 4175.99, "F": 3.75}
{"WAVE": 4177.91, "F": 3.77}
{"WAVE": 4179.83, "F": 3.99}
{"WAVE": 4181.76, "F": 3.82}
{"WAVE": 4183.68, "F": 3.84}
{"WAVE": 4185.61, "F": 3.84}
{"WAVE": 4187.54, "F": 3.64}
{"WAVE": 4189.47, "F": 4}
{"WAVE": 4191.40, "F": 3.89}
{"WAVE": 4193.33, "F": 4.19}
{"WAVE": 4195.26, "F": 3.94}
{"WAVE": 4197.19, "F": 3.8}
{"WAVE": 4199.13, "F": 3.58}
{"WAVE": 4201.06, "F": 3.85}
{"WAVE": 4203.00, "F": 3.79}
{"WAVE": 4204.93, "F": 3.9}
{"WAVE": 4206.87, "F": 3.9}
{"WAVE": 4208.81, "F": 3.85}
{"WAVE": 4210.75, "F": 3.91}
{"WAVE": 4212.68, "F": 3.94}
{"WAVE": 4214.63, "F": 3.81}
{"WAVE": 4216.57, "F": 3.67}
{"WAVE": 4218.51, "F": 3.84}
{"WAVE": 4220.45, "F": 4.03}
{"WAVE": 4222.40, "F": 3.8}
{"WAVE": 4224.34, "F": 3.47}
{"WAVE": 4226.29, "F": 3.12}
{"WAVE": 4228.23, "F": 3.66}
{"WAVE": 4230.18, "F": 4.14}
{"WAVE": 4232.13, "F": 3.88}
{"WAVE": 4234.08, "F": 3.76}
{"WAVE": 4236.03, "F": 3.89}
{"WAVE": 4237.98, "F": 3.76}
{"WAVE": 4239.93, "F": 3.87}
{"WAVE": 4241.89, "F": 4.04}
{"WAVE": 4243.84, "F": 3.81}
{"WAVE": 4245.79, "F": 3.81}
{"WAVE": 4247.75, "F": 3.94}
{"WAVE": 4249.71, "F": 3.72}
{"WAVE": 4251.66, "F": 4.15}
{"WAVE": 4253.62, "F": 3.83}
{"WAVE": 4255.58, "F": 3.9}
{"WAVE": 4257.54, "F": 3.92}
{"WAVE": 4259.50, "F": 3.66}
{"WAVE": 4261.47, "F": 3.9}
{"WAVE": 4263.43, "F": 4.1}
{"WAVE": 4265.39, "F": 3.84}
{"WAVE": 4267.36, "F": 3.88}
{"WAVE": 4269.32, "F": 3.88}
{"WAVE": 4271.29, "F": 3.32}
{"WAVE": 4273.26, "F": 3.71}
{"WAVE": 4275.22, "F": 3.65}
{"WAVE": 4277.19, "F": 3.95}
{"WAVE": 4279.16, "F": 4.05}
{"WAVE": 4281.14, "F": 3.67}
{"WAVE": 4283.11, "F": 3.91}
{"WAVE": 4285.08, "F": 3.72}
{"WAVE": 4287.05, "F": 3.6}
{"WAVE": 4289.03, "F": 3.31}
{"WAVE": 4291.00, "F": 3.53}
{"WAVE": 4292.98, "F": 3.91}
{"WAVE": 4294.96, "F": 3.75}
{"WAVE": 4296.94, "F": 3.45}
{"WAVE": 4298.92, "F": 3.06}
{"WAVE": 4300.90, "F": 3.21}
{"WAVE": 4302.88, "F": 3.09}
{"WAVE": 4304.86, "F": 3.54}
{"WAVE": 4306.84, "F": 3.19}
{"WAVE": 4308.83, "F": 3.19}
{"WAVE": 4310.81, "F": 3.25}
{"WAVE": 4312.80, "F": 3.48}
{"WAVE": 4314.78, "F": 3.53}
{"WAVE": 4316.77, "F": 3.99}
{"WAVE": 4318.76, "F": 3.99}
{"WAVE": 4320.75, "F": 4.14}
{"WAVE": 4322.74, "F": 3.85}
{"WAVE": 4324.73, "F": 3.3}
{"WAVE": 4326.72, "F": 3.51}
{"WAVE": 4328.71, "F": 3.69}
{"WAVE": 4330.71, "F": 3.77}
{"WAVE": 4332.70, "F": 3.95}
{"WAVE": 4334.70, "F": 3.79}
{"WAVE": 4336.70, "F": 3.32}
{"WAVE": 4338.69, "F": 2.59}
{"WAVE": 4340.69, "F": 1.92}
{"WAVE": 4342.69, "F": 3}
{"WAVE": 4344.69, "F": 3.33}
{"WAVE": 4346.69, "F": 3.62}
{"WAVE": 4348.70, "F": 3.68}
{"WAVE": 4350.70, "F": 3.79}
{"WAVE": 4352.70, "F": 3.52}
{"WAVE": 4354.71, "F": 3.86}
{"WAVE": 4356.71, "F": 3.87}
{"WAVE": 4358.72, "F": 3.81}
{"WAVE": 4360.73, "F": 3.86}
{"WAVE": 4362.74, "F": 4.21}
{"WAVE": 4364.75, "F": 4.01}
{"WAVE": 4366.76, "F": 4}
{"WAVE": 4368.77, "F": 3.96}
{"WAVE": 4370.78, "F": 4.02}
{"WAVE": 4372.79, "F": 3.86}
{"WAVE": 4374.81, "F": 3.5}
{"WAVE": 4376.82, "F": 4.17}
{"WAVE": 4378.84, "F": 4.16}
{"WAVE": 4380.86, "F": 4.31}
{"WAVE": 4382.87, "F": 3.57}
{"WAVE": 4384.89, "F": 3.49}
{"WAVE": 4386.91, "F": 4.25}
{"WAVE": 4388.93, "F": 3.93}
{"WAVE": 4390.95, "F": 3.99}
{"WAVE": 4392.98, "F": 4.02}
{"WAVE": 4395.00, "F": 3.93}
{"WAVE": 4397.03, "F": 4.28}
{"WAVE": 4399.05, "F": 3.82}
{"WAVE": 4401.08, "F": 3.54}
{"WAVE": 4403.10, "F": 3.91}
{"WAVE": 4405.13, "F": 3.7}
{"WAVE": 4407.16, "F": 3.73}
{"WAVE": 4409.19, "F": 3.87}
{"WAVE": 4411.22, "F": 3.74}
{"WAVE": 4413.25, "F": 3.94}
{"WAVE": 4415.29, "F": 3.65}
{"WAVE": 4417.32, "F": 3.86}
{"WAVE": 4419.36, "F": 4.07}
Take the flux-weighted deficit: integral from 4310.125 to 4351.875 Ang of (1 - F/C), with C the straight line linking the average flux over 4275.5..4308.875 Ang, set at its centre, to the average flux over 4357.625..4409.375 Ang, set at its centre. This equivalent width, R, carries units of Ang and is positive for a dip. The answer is 2.3 Ang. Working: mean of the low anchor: 3.55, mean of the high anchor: 3.92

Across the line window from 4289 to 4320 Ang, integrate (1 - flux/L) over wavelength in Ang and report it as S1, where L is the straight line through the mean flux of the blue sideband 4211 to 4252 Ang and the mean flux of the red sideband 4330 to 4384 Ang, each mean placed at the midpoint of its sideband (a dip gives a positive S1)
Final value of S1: 2.16 Ang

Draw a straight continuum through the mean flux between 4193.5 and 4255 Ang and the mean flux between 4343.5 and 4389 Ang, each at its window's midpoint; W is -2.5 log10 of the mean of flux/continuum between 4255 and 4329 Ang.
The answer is 0.06 mag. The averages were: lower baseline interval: 3.83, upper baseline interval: 3.86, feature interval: 3.65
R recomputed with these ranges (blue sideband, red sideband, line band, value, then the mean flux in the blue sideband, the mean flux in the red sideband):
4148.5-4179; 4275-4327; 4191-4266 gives -1.73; 3.91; 3.59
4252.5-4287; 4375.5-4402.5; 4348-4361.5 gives 0.49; 3.81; 3.95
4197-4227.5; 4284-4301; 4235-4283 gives -2.94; 3.76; 3.52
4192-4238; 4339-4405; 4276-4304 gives 1.54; 3.81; 3.77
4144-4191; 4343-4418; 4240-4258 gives -0.04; 3.92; 3.85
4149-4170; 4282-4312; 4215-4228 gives 0.24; 3.96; 3.45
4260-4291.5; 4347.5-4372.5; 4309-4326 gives 0.68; 3.75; 3.88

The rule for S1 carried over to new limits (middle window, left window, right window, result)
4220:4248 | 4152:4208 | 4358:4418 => 0.7 Ang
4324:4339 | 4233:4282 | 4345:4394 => 1.3 Ang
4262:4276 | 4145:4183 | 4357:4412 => 0.5 Ang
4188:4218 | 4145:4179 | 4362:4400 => 0.6 Ang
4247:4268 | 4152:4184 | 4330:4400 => -0.4 Ang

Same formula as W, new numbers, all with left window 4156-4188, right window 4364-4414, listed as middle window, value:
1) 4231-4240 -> 0.02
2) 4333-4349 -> 0.23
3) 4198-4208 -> 0.02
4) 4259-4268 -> 0.00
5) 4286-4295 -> 0.08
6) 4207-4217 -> 0.01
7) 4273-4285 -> 0.02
